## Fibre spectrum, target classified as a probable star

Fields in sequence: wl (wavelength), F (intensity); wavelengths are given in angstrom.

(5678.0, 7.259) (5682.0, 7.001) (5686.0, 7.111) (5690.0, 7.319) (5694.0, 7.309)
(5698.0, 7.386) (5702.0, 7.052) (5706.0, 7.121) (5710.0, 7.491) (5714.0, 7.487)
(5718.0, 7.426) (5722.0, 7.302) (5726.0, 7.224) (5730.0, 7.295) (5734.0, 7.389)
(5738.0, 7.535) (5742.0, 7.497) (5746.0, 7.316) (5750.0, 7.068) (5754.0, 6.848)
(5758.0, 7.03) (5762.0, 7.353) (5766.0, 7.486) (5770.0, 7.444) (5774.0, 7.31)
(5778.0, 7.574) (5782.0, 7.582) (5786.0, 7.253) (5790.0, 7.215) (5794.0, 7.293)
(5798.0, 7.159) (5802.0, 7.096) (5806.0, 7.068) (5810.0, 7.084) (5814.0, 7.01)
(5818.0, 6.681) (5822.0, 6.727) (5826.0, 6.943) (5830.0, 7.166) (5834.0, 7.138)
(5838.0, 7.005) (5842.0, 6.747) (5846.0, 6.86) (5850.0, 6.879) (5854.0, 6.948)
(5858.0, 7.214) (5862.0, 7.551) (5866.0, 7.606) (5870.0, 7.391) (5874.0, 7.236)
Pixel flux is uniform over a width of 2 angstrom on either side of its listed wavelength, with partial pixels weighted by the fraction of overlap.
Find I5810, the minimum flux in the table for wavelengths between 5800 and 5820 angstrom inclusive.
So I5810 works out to 6.681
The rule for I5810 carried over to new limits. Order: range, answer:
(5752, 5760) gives 6.848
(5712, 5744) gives 7.224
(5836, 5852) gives 6.747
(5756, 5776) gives 7.03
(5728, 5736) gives 7.295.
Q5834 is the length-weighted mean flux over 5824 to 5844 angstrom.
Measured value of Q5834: 7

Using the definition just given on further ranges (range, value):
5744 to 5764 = 7.12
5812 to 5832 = 6.91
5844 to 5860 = 6.98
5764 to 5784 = 7.48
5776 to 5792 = 7.41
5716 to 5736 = 7.33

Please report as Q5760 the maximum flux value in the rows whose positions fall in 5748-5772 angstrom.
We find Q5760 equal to 7.486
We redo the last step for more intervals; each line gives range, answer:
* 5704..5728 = 7.491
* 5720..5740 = 7.535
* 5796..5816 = 7.159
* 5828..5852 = 7.166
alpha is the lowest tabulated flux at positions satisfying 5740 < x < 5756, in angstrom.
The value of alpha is 6.848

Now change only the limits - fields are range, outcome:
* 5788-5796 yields 7.215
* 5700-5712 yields 7.052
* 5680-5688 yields 7.001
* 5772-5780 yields 7.31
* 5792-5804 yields 7.096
